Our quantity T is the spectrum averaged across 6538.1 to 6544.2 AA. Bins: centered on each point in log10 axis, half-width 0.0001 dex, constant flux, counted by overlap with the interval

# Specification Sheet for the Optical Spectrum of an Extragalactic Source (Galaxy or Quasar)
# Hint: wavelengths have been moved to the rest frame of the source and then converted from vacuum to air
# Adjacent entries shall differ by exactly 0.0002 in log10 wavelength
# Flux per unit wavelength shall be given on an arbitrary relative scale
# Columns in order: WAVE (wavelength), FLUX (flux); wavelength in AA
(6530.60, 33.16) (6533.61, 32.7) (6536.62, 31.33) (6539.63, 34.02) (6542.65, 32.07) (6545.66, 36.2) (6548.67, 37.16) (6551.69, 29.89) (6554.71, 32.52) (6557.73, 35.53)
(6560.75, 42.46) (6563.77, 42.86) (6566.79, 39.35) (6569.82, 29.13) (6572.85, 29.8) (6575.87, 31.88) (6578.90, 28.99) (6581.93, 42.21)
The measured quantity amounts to 33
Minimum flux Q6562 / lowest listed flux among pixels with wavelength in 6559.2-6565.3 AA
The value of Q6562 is 42.46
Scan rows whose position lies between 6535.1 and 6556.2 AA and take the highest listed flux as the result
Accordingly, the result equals 37.16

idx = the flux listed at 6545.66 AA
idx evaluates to 36.2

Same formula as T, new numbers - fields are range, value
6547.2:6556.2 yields 33.2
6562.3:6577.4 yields 34.6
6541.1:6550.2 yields 35.1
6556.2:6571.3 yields 37.9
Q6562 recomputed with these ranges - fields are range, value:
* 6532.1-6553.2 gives 29.89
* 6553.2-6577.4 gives 29.13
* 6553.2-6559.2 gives 32.52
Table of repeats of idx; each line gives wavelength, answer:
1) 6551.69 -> 29.89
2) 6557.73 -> 35.53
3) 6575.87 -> 31.88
